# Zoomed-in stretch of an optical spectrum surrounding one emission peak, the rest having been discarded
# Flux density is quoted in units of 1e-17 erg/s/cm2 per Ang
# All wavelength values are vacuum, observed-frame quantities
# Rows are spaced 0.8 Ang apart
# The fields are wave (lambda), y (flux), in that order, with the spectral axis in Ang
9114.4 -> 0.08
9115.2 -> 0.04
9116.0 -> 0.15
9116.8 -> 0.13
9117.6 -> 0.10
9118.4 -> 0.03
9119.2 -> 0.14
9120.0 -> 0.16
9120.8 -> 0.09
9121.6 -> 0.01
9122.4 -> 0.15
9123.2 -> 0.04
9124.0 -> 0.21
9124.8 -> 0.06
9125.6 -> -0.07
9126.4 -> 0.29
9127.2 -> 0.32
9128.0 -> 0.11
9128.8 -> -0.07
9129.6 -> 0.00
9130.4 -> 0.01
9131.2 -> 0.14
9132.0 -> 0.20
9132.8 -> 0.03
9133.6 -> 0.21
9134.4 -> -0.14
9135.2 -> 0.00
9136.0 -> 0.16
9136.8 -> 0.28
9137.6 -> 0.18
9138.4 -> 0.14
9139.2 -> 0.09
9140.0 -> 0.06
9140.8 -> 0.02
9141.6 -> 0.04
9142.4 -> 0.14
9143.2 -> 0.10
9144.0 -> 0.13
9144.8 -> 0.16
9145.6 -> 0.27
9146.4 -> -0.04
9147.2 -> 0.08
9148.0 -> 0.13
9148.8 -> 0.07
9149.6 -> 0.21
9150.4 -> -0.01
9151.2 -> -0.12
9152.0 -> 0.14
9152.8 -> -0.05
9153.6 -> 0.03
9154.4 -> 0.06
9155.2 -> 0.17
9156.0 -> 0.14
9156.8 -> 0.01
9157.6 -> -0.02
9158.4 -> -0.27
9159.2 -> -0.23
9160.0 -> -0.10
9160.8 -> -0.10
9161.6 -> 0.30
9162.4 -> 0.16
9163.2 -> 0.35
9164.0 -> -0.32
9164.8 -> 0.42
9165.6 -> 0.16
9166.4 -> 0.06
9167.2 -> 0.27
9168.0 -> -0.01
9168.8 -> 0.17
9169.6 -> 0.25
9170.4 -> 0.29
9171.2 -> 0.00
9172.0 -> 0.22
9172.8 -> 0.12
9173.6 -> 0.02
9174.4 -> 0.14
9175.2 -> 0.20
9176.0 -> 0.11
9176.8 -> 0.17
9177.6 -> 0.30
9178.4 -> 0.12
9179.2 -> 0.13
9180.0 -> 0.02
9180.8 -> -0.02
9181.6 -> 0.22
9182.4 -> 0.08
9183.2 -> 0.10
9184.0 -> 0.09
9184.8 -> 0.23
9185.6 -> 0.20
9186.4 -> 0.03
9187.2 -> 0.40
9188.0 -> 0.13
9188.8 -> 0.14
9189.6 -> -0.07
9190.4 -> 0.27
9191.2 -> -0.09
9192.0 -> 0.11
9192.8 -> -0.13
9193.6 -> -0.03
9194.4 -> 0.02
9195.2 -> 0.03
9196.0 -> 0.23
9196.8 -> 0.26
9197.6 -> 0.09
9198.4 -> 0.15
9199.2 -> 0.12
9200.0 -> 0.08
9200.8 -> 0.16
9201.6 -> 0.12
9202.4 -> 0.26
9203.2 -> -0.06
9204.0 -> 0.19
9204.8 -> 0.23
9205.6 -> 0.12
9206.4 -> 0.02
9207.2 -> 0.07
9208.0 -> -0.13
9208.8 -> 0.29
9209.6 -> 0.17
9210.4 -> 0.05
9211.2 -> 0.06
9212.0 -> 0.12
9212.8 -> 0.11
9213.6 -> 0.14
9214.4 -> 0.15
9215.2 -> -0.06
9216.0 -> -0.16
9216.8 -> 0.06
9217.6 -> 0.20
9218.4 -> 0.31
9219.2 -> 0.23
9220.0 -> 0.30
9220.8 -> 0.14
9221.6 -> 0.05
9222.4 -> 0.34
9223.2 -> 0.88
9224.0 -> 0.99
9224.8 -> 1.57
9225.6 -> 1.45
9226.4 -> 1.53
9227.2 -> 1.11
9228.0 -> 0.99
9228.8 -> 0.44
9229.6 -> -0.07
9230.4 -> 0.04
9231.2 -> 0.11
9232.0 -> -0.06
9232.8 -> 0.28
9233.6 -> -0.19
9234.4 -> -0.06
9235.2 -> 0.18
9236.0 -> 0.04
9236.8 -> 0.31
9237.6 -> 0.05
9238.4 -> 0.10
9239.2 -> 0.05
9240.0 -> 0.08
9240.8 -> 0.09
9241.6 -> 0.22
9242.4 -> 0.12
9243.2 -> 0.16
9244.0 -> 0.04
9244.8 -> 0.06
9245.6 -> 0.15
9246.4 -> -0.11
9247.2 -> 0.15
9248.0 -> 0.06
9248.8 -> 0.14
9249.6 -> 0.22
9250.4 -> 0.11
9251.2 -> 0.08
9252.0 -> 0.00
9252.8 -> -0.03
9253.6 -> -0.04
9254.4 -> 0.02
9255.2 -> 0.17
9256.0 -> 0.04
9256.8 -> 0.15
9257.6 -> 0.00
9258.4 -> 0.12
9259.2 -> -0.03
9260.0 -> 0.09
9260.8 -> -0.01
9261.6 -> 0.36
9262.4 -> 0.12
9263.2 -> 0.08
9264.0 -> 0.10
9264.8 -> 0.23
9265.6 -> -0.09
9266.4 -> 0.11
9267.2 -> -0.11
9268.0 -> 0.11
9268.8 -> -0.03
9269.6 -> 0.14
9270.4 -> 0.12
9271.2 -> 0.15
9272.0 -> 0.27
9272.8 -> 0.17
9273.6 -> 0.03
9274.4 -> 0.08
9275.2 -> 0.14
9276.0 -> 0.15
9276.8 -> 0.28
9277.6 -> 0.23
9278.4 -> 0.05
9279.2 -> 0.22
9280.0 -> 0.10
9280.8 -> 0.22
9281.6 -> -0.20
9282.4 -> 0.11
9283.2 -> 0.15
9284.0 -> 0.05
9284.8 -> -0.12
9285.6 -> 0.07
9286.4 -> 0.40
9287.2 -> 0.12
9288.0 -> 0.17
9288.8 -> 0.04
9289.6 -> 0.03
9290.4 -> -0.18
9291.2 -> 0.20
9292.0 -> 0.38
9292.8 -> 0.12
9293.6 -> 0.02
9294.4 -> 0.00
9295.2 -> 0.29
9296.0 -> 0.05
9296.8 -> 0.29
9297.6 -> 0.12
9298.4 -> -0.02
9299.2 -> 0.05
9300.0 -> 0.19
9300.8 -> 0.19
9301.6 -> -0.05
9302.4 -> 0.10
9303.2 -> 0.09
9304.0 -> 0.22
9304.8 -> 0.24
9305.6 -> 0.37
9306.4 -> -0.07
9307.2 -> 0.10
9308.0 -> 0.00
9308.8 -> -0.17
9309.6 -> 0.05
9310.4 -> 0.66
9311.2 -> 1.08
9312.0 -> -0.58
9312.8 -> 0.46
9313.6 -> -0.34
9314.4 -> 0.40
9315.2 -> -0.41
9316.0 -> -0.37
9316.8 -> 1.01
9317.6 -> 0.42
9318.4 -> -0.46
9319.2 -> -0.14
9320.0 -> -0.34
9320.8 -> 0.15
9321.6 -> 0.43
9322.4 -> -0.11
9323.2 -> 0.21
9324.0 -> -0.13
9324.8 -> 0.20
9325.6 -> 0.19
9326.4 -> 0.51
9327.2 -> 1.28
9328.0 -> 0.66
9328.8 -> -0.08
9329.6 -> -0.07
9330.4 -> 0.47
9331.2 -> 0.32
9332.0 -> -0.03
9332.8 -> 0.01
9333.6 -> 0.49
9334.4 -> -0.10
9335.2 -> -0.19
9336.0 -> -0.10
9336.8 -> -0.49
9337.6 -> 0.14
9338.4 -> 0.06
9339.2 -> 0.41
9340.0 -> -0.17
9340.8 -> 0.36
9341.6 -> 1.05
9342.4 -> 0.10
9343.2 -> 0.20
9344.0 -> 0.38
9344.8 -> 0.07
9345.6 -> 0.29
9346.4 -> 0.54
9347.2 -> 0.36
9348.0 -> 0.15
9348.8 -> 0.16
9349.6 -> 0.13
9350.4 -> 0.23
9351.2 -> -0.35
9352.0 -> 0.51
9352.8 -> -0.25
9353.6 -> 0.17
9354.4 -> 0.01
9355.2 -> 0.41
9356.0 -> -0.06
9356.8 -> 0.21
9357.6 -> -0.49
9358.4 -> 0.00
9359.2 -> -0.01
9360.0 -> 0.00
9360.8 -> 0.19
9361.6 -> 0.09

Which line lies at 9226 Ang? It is H-beta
